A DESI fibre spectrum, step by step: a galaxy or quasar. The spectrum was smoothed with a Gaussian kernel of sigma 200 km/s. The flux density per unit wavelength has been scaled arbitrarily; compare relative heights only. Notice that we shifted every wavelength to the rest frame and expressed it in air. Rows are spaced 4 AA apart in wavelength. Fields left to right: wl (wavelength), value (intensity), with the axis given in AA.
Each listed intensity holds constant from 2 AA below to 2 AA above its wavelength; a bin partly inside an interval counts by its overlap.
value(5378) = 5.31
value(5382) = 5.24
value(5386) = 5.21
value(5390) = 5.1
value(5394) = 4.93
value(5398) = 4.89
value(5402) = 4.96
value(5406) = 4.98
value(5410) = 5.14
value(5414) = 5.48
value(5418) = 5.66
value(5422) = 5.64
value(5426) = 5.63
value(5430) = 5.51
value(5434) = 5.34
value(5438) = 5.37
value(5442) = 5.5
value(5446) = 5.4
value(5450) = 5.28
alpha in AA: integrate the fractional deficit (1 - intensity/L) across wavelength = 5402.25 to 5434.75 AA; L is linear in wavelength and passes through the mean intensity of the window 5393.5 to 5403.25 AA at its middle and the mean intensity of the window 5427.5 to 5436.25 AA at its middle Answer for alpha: -1.1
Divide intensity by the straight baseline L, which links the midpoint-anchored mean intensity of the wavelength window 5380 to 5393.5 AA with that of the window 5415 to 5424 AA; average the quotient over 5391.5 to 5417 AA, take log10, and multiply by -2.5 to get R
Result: 0.067 mag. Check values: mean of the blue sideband 5.16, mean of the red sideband 5.63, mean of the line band 5.09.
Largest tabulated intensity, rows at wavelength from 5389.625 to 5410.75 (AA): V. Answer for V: 5.14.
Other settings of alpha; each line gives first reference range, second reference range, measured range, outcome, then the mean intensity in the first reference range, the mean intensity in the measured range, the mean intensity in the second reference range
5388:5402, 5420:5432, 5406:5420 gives -0.1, 4.97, 5.36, 5.59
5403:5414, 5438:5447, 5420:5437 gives -0.7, 5.13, 5.52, 5.44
